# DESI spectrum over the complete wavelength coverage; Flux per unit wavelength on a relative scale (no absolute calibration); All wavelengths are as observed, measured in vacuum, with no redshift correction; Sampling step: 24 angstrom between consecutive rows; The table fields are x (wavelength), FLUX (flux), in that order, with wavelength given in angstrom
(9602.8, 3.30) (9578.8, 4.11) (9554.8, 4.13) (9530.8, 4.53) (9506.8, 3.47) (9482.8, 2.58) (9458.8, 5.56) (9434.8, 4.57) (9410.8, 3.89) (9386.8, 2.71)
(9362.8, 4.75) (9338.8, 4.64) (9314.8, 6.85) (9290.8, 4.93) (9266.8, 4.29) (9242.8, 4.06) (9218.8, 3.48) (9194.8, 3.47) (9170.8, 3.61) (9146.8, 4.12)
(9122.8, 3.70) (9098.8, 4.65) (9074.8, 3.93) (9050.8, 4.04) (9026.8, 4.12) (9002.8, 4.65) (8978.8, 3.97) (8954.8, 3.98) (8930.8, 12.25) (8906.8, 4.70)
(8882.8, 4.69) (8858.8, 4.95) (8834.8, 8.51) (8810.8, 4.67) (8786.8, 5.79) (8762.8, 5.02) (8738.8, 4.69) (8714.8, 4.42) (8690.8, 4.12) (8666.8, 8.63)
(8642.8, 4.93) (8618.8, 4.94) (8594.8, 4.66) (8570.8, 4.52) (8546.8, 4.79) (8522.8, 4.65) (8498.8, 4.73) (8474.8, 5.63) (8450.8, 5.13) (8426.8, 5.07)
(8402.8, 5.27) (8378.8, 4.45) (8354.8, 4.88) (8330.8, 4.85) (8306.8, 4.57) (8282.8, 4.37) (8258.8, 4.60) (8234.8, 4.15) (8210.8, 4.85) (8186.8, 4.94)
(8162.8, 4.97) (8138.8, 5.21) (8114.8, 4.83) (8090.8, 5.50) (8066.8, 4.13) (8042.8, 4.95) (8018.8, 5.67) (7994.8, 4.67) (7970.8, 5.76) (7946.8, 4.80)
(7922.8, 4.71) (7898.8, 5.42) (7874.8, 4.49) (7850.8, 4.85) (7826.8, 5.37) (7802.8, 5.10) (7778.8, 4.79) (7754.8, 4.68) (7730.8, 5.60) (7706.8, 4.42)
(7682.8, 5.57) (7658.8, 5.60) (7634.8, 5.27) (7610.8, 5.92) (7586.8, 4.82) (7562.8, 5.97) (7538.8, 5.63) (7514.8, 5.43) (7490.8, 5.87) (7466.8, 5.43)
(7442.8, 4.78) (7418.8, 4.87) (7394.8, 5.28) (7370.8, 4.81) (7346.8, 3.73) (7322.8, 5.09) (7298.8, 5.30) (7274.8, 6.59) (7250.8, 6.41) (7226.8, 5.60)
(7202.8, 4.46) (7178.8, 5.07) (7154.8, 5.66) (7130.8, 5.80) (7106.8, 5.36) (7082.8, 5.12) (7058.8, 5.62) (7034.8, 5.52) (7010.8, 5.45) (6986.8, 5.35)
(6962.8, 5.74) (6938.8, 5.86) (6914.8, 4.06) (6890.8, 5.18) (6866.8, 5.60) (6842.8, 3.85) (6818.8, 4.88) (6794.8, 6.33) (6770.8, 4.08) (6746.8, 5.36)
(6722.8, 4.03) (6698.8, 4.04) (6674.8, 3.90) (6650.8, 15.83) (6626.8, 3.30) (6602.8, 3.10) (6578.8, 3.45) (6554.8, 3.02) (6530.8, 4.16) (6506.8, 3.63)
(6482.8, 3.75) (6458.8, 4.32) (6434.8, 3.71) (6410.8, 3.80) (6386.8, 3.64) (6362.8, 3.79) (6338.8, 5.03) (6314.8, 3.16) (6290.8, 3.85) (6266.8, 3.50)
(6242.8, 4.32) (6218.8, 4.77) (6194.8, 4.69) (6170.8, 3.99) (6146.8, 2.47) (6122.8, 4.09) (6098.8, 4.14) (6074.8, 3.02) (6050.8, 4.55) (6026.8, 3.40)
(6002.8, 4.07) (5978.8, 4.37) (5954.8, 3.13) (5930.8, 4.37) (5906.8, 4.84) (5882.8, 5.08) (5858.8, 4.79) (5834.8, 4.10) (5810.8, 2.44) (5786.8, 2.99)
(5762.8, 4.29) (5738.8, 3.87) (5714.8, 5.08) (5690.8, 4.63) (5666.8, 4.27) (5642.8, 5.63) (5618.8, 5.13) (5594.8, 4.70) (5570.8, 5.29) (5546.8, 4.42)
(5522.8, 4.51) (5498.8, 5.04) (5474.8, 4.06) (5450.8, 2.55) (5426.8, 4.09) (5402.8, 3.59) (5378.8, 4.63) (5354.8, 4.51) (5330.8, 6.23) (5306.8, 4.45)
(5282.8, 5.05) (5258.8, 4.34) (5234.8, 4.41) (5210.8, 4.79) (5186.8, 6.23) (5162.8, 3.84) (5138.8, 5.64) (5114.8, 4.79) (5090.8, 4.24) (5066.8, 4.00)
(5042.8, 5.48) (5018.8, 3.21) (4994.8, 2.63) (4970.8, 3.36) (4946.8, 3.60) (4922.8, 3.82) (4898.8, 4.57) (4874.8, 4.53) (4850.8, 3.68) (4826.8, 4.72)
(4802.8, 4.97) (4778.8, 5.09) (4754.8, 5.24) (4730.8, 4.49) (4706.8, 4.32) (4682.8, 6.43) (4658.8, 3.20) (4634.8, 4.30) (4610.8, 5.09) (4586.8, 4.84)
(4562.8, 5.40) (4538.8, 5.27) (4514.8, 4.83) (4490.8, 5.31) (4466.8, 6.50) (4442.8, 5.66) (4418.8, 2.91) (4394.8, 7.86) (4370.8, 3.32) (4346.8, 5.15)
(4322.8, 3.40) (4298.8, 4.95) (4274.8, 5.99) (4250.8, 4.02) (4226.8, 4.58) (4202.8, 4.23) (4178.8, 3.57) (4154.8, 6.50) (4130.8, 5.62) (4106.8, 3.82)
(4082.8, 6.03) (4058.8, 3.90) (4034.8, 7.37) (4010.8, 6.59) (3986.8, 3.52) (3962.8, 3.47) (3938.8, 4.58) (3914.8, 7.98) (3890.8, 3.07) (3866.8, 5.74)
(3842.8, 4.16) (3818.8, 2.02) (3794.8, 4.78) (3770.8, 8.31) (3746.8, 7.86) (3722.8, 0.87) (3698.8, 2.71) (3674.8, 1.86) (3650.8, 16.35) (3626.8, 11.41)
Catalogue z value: 0.782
